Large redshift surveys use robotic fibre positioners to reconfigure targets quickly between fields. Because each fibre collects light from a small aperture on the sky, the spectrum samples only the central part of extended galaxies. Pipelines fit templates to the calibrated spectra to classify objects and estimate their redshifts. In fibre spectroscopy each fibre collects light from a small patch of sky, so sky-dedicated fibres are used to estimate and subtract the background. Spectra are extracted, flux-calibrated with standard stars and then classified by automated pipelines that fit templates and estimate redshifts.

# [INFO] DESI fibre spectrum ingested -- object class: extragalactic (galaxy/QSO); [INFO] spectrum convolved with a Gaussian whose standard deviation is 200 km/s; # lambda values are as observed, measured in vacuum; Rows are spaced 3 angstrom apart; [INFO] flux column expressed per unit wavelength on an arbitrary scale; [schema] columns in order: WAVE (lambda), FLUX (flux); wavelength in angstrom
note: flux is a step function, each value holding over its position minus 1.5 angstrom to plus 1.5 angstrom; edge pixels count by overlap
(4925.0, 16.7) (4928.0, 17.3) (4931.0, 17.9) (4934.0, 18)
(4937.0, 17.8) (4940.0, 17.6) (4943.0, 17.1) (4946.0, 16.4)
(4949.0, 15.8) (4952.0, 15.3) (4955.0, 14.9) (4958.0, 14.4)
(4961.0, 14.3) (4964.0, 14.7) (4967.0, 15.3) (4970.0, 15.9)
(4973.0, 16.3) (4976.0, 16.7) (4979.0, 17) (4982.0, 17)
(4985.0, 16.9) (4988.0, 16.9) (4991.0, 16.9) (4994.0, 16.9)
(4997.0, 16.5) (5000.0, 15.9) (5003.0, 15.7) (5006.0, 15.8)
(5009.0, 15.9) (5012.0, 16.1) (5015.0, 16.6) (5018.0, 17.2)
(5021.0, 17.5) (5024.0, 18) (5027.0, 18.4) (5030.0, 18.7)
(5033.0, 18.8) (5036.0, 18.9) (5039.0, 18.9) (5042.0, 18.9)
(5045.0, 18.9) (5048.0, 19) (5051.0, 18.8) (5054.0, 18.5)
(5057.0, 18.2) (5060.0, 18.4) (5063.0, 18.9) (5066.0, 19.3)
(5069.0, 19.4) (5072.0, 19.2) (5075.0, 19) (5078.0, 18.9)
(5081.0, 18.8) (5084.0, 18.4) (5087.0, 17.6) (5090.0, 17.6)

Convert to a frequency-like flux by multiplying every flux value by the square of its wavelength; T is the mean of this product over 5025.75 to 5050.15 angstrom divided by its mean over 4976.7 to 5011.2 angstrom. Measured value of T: 1.2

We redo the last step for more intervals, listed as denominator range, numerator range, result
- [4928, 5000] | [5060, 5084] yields 1.21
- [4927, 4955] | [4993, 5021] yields 0.99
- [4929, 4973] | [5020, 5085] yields 1.21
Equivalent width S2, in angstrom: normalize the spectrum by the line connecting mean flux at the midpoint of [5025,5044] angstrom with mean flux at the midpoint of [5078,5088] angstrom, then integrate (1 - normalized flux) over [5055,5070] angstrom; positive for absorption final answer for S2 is -0.2 angstrom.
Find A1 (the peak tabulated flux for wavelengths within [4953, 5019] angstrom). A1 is 17.2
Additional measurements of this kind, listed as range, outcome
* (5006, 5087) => 19.4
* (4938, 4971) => 17.6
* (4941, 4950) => 17.1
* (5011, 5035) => 18.8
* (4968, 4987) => 17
